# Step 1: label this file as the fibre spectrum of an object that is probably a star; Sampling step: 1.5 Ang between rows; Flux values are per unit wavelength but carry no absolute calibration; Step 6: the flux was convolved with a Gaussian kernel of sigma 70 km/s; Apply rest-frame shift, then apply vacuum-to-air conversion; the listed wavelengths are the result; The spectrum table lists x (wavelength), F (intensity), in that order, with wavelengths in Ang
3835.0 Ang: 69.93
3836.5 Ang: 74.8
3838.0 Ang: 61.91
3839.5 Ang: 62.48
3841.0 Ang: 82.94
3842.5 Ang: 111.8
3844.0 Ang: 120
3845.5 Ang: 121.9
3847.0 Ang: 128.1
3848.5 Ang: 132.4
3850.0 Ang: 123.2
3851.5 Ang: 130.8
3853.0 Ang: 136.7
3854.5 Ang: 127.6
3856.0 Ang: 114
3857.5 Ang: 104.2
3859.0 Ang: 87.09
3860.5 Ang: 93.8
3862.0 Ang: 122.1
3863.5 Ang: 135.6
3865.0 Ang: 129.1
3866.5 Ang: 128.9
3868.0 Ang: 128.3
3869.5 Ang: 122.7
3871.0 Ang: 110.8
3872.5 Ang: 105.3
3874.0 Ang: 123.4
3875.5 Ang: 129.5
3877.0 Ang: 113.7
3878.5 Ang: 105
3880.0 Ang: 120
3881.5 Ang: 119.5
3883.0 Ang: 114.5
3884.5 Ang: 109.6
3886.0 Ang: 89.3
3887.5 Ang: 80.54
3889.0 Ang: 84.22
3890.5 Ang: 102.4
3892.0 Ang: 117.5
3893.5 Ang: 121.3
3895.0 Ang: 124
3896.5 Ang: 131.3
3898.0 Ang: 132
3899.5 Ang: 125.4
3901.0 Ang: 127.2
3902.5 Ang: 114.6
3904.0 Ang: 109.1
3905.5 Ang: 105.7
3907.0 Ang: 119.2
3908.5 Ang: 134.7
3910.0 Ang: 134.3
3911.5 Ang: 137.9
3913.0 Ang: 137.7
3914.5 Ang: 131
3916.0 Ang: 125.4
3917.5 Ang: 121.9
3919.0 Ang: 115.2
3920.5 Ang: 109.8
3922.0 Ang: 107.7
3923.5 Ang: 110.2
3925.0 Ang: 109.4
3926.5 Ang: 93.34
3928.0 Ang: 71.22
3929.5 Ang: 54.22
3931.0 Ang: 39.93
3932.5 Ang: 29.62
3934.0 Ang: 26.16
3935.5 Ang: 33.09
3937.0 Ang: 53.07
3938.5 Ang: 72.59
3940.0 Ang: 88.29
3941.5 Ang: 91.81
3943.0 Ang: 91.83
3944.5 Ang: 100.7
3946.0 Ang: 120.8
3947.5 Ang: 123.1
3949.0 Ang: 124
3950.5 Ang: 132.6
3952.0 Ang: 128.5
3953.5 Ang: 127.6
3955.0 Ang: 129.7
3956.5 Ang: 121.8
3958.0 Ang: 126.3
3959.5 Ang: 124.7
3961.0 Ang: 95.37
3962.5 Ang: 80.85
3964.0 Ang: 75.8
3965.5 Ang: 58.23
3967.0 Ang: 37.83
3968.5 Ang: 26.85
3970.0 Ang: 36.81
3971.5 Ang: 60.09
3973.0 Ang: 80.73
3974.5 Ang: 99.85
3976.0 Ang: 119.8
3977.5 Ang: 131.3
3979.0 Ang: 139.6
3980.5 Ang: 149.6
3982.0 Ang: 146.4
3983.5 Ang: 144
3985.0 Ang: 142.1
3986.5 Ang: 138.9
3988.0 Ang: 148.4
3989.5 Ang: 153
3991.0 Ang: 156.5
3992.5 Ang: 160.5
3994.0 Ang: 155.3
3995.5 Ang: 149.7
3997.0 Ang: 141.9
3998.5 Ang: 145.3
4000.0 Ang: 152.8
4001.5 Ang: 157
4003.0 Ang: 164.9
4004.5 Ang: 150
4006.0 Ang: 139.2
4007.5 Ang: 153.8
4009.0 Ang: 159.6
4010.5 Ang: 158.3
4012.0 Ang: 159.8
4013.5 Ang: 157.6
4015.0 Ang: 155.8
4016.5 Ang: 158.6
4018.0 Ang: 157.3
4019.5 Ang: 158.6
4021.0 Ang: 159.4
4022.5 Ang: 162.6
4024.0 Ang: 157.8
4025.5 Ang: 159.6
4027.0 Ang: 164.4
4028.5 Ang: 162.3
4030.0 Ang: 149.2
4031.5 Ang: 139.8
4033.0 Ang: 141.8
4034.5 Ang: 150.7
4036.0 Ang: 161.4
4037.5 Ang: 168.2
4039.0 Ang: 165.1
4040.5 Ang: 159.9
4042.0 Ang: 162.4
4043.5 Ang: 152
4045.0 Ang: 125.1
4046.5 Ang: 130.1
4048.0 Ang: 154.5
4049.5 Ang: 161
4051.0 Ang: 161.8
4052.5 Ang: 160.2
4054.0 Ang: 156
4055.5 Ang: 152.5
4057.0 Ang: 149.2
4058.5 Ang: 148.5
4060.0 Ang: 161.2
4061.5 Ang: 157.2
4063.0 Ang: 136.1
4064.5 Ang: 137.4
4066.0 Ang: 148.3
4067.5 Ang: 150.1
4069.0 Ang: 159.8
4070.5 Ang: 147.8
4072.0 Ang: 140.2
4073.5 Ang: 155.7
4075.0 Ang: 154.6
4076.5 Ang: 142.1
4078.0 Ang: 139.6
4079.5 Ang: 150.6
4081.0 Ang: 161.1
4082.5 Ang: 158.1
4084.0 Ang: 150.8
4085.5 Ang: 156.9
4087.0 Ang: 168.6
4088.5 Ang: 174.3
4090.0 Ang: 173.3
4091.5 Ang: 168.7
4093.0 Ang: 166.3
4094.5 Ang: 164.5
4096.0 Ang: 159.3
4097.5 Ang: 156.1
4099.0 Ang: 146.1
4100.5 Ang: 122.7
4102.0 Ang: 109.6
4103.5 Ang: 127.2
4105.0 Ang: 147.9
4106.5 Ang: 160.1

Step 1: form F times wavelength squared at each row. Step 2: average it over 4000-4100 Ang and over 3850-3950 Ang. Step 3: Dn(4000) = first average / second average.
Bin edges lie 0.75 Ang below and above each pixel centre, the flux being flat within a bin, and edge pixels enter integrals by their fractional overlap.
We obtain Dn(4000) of 1.6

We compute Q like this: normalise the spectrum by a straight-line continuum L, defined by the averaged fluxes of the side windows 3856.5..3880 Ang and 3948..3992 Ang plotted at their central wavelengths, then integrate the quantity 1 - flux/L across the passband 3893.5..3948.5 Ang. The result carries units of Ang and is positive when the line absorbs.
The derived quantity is 5.88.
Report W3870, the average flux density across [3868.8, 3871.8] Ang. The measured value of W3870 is 116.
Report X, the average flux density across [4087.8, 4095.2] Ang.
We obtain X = 169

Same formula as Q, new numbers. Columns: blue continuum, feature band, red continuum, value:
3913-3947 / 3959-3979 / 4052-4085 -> 4.7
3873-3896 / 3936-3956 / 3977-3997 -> 4.1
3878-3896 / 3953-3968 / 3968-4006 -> 3.4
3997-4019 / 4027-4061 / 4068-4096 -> 0.5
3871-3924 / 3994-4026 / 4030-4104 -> -3.4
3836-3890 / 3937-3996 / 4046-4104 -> 8.8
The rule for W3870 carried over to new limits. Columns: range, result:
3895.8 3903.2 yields 126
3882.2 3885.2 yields 112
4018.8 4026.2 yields 160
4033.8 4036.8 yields 156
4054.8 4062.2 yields 154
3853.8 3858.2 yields 115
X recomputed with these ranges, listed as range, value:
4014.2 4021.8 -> 158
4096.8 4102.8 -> 133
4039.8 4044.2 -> 158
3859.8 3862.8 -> 109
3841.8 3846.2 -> 118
